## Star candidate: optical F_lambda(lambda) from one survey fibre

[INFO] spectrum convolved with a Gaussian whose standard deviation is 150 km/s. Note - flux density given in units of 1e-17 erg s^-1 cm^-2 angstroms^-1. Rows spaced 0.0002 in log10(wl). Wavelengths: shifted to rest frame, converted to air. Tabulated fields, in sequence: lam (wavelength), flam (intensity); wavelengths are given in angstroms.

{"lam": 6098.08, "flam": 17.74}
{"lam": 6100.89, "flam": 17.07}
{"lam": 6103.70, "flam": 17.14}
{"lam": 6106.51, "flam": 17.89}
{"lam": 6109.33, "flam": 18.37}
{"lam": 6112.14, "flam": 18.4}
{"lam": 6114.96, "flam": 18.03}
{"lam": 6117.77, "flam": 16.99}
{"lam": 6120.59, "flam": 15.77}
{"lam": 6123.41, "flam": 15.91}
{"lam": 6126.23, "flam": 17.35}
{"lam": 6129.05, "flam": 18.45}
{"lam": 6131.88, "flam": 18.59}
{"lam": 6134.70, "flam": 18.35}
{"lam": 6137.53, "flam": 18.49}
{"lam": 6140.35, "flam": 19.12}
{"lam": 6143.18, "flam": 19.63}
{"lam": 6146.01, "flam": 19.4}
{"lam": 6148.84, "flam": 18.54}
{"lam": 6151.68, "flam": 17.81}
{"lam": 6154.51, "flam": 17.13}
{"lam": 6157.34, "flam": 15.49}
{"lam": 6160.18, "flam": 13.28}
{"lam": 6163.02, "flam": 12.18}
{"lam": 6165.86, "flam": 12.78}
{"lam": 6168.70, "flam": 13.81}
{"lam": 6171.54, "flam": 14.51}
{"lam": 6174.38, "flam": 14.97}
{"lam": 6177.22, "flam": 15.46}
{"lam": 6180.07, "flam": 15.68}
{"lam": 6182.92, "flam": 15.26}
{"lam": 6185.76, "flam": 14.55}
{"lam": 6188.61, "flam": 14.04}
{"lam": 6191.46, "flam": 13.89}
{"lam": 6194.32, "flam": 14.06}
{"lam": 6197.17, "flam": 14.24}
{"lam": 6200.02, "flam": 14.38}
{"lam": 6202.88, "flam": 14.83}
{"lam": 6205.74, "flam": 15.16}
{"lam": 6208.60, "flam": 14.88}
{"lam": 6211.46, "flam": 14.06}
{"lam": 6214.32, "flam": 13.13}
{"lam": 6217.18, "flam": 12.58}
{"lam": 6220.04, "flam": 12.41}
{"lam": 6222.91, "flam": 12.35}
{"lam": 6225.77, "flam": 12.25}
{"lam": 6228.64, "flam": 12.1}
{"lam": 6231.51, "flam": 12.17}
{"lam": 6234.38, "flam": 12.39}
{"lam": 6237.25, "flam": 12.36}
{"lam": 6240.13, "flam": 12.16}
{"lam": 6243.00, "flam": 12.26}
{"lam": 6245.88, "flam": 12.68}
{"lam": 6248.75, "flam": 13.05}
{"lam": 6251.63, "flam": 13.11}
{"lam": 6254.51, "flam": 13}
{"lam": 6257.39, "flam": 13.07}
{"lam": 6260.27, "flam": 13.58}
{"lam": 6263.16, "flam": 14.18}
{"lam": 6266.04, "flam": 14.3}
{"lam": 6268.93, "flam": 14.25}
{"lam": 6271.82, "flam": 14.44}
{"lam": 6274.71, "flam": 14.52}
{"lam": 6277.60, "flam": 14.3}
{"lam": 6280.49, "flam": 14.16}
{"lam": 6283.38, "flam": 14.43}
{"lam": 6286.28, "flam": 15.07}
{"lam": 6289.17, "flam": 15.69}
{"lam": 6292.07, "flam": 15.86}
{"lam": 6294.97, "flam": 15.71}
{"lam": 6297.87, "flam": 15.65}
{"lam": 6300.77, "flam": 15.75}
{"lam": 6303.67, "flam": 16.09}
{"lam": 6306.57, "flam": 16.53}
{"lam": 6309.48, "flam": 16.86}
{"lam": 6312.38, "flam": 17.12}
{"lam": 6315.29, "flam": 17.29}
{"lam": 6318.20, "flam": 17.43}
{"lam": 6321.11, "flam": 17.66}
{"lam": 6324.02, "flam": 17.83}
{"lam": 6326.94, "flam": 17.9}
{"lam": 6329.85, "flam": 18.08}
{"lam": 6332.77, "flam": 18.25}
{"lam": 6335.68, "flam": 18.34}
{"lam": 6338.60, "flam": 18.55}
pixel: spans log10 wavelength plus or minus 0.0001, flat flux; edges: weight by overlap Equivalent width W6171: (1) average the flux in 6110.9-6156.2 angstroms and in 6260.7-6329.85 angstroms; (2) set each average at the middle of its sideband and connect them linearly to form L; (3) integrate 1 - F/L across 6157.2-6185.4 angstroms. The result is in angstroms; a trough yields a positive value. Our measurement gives 5.1 angstroms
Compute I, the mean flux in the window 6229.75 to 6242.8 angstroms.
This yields 12.3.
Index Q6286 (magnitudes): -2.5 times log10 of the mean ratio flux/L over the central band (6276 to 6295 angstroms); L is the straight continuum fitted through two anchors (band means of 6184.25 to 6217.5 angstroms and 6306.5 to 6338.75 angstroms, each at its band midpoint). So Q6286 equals 0.113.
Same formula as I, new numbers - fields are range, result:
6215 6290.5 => 13.3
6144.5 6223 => 14.7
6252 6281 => 13.9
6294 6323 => 16.6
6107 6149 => 18.1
